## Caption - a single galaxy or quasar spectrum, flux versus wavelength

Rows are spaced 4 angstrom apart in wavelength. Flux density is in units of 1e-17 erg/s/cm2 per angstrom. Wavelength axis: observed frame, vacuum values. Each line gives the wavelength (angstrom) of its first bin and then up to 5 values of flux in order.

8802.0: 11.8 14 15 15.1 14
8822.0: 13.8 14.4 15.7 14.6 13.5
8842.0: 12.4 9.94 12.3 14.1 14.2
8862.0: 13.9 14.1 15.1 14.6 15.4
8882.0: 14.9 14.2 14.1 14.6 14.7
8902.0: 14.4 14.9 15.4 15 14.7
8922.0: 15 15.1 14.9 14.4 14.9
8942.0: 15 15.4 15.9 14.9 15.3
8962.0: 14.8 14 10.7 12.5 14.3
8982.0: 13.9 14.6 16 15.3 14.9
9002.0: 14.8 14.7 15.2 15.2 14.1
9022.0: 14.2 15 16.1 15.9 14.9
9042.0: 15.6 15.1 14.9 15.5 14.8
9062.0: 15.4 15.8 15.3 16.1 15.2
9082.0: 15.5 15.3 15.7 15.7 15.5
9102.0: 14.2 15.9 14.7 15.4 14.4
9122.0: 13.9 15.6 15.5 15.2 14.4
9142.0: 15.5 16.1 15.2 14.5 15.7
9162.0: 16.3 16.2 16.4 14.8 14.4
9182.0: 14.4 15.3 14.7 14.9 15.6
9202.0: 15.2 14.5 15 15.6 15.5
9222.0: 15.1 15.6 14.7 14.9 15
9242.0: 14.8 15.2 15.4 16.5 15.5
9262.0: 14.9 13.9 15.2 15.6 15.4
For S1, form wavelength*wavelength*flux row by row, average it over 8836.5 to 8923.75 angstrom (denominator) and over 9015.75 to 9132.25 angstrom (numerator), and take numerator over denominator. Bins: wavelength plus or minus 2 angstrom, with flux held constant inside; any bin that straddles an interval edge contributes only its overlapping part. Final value 1.1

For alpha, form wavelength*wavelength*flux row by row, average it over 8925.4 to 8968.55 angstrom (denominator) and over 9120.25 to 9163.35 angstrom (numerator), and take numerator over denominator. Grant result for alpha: 1.1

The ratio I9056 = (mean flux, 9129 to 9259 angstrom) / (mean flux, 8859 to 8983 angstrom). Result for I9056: 1.05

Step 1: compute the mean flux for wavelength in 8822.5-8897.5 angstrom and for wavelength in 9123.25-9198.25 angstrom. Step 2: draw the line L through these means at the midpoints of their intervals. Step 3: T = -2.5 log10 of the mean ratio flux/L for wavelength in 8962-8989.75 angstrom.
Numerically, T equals 0.07 mag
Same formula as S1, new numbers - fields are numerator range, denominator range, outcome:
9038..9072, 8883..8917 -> 1.08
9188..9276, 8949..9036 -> 1.09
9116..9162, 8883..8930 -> 1.08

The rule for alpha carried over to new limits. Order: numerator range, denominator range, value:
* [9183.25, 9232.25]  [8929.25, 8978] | 1.11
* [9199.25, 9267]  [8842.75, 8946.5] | 1.13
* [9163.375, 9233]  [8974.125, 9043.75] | 1.06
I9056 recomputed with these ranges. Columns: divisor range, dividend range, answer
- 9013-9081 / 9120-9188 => 1.00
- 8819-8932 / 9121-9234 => 1.07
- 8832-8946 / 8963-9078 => 1.04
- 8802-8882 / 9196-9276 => 1.09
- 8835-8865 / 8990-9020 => 1.15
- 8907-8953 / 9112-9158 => 1.00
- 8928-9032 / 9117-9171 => 1.05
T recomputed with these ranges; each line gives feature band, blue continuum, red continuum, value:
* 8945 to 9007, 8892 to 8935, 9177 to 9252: 0.03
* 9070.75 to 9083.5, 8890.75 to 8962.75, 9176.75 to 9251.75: -0.04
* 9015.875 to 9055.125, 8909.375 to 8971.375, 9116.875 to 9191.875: -0.01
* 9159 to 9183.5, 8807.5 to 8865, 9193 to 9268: -0.04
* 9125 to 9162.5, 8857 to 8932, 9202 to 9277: -0.02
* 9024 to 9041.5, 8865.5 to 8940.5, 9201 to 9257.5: -0.04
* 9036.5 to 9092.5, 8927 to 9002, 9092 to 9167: -0.03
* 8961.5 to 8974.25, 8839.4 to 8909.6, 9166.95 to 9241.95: 0.12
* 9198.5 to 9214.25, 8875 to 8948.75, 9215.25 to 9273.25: 0.00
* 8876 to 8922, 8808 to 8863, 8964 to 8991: -0.08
